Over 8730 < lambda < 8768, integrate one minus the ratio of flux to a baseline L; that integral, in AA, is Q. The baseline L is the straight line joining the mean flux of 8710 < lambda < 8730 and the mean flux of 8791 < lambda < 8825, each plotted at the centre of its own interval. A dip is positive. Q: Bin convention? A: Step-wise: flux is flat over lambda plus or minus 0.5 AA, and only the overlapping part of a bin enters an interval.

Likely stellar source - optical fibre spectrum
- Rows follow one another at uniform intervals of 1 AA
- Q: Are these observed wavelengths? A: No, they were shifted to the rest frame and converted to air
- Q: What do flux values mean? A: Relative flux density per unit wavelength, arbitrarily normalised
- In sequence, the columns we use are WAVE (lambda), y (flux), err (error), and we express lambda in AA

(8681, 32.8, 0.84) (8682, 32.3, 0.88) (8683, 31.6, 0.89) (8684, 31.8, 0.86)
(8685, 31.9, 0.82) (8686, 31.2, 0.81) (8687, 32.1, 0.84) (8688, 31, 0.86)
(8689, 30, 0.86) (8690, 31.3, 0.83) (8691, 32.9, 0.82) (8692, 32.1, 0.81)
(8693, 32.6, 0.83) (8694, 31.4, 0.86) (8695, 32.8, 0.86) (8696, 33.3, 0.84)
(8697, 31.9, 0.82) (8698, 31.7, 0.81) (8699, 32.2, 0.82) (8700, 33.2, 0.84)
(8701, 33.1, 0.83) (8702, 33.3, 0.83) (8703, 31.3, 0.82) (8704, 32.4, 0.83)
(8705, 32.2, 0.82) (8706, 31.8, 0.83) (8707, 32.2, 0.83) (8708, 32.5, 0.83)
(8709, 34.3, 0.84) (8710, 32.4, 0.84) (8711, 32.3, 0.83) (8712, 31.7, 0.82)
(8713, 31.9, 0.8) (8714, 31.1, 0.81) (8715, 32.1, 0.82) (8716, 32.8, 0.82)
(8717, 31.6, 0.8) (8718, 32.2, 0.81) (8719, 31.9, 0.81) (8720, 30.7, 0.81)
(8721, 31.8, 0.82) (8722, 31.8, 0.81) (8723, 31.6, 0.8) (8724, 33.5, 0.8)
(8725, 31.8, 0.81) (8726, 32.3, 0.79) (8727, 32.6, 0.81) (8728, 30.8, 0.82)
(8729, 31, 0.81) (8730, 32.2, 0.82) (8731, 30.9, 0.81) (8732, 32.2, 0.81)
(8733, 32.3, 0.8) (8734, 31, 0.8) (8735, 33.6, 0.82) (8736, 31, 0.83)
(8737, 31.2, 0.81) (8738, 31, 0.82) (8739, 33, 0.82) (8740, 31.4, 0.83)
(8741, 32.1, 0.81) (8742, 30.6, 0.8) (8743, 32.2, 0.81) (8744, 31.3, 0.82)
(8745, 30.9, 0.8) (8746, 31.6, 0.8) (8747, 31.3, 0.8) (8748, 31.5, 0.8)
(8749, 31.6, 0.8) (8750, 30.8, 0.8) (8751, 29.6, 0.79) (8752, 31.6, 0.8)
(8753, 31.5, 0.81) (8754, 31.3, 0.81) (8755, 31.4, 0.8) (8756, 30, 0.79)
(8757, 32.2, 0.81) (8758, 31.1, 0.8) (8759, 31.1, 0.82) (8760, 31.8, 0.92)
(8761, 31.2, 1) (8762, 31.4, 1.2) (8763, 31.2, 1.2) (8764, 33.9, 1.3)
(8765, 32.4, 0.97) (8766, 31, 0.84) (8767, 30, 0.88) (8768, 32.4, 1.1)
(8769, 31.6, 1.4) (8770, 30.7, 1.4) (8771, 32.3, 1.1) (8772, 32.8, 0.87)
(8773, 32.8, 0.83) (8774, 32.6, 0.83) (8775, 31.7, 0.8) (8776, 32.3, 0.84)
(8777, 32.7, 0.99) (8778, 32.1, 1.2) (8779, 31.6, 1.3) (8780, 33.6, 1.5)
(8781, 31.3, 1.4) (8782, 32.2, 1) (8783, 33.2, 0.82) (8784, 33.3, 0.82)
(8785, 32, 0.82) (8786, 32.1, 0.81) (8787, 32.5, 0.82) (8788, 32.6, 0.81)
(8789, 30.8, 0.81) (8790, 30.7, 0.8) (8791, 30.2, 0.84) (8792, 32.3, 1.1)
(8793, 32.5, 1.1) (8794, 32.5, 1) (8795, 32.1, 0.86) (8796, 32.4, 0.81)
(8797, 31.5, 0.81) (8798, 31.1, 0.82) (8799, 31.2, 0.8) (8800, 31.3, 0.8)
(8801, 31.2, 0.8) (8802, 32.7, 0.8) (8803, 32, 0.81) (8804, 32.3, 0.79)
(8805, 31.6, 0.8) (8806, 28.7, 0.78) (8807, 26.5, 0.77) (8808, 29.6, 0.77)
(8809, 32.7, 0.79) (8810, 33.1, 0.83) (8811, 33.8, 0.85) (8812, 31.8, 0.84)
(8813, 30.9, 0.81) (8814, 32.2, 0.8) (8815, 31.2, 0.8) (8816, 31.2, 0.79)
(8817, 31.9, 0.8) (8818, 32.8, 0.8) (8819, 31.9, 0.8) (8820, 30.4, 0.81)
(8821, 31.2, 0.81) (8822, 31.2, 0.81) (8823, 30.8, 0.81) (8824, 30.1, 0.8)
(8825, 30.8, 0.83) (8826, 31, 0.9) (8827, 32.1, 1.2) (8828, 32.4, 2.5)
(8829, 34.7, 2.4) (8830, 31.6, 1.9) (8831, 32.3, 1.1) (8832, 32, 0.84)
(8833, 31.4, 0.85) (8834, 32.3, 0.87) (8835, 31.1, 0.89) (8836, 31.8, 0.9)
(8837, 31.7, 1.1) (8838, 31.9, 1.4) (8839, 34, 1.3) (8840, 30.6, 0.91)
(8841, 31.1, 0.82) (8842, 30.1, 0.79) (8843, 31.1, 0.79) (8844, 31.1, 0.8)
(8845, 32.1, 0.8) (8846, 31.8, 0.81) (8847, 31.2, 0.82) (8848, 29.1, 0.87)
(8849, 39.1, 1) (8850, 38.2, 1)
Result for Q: 0.3 AA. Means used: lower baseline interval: 31.9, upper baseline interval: 31.4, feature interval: 31.5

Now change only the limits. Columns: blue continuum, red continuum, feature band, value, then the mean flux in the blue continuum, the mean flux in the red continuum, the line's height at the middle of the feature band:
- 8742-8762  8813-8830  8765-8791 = -0.5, 31.2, 31.6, 31.4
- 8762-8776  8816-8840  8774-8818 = 0.1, 31.9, 31.8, 31.9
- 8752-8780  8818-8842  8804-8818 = 0.2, 31.8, 31.7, 31.7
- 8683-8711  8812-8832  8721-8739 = 0.1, 32.2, 31.6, 32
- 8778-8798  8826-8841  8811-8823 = 0.2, 32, 32.1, 32.1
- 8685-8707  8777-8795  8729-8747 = 0.3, 32.1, 32.1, 32.1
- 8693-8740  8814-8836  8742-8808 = 0.5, 32.1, 31.7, 31.9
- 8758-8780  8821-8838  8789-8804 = 0.1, 31.9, 31.7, 31.8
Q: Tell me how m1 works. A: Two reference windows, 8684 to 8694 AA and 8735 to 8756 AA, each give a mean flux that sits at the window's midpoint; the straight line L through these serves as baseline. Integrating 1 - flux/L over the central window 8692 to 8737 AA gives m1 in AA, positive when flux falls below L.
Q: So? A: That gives -0.8 AA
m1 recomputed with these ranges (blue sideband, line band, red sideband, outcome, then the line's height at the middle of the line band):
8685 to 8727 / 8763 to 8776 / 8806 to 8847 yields -0.1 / 31.8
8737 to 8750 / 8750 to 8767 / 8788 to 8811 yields 0.1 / 31.5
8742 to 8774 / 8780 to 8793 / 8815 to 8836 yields -0.2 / 31.6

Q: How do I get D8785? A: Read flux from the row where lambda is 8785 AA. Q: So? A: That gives 32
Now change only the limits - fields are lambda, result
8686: 31.2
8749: 31.6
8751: 29.6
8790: 30.7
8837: 31.7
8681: 32.8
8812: 31.8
